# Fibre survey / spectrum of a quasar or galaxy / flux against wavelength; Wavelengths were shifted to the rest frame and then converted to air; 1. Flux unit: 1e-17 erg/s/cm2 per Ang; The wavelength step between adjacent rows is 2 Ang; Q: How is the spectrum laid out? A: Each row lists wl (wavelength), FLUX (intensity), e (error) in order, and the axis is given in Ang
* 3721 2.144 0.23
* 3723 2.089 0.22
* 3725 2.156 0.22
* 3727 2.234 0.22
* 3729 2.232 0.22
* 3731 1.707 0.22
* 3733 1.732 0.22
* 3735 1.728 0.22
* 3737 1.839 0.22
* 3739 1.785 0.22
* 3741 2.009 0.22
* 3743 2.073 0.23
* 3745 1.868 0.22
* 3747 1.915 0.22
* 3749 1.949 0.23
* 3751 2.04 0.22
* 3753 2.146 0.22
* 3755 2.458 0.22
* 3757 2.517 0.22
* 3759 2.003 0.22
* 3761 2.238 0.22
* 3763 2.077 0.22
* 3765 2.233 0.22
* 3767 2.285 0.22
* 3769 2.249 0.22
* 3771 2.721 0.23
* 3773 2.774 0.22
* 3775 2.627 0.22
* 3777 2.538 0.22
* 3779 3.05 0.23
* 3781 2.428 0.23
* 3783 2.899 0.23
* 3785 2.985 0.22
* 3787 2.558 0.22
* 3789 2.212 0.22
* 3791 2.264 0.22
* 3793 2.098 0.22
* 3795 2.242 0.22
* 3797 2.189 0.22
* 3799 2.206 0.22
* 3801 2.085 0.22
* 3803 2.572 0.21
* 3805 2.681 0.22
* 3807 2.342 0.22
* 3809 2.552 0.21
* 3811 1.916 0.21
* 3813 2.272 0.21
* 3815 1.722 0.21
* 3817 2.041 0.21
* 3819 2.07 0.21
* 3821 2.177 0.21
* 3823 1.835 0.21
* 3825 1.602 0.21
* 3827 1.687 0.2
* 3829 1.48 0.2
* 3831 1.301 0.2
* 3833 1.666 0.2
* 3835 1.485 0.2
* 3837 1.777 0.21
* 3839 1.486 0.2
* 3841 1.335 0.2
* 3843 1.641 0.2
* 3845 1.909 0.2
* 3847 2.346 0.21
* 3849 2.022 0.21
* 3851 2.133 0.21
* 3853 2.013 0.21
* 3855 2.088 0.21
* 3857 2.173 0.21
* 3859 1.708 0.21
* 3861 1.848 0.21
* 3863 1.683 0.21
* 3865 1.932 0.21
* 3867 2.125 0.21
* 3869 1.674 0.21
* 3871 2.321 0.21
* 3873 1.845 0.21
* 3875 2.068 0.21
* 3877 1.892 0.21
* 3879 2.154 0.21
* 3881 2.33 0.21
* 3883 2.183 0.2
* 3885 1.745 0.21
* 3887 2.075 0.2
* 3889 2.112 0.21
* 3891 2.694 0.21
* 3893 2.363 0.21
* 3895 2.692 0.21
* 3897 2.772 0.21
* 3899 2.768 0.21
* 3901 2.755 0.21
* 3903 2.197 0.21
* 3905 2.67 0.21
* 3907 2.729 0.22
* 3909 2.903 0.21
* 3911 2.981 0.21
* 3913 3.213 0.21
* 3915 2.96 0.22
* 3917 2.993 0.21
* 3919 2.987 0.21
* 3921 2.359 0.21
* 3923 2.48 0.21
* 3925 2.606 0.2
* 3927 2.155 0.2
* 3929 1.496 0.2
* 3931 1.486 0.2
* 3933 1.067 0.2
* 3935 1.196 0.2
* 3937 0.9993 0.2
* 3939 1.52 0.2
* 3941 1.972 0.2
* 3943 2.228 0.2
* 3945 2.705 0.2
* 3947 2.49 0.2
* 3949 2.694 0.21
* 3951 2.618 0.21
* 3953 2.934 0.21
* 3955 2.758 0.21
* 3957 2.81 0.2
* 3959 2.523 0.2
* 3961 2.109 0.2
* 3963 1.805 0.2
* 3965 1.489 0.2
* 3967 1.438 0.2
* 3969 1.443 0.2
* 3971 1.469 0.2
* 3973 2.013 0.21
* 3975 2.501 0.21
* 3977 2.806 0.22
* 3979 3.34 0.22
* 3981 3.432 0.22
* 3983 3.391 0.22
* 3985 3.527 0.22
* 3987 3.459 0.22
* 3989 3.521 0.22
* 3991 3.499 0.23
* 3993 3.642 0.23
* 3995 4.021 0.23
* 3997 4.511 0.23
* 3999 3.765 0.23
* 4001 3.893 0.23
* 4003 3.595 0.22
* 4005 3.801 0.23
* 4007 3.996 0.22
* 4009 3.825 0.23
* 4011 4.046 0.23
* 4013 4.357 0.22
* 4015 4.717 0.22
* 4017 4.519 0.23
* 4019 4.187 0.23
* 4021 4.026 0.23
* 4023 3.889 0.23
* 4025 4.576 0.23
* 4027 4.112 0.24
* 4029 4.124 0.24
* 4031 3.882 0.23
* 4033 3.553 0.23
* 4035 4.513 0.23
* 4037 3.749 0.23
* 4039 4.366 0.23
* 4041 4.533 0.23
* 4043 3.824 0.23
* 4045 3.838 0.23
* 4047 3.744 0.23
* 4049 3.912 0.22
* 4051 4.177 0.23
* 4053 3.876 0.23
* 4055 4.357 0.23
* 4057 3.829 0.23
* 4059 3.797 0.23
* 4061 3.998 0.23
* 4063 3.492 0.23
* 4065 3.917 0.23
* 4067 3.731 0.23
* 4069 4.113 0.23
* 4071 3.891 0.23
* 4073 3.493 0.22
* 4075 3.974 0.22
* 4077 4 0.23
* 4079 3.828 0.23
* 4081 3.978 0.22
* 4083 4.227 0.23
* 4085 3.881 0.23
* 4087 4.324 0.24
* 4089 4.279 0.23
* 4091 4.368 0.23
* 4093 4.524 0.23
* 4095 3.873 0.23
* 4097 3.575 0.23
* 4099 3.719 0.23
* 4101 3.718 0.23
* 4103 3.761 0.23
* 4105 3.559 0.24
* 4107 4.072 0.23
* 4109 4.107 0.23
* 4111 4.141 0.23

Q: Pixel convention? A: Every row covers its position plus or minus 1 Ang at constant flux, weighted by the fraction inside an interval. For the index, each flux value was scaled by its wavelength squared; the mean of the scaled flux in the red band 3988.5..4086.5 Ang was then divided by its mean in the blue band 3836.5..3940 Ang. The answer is 2.00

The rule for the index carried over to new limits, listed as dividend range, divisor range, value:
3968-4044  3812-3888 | 2.12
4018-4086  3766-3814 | 1.86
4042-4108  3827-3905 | 2.15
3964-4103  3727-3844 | 2.01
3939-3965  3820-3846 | 1.55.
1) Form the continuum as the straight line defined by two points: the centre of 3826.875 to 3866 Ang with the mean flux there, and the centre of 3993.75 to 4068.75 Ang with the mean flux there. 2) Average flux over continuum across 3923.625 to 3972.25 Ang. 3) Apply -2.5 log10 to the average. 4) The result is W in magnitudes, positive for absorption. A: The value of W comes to 0.44 mag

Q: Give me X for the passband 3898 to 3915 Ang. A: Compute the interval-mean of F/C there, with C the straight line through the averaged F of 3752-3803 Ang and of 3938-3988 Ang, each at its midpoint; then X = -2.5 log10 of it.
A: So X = -0.14 mag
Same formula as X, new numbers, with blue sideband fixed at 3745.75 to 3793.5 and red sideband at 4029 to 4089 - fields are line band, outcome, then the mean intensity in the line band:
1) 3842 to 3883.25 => 0.40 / 2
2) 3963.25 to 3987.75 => 0.37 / 2.49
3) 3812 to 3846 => 0.48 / 1.73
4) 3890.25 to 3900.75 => 0.16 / 2.66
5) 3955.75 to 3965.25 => 0.47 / 2.22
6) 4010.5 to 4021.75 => -0.16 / 4.33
